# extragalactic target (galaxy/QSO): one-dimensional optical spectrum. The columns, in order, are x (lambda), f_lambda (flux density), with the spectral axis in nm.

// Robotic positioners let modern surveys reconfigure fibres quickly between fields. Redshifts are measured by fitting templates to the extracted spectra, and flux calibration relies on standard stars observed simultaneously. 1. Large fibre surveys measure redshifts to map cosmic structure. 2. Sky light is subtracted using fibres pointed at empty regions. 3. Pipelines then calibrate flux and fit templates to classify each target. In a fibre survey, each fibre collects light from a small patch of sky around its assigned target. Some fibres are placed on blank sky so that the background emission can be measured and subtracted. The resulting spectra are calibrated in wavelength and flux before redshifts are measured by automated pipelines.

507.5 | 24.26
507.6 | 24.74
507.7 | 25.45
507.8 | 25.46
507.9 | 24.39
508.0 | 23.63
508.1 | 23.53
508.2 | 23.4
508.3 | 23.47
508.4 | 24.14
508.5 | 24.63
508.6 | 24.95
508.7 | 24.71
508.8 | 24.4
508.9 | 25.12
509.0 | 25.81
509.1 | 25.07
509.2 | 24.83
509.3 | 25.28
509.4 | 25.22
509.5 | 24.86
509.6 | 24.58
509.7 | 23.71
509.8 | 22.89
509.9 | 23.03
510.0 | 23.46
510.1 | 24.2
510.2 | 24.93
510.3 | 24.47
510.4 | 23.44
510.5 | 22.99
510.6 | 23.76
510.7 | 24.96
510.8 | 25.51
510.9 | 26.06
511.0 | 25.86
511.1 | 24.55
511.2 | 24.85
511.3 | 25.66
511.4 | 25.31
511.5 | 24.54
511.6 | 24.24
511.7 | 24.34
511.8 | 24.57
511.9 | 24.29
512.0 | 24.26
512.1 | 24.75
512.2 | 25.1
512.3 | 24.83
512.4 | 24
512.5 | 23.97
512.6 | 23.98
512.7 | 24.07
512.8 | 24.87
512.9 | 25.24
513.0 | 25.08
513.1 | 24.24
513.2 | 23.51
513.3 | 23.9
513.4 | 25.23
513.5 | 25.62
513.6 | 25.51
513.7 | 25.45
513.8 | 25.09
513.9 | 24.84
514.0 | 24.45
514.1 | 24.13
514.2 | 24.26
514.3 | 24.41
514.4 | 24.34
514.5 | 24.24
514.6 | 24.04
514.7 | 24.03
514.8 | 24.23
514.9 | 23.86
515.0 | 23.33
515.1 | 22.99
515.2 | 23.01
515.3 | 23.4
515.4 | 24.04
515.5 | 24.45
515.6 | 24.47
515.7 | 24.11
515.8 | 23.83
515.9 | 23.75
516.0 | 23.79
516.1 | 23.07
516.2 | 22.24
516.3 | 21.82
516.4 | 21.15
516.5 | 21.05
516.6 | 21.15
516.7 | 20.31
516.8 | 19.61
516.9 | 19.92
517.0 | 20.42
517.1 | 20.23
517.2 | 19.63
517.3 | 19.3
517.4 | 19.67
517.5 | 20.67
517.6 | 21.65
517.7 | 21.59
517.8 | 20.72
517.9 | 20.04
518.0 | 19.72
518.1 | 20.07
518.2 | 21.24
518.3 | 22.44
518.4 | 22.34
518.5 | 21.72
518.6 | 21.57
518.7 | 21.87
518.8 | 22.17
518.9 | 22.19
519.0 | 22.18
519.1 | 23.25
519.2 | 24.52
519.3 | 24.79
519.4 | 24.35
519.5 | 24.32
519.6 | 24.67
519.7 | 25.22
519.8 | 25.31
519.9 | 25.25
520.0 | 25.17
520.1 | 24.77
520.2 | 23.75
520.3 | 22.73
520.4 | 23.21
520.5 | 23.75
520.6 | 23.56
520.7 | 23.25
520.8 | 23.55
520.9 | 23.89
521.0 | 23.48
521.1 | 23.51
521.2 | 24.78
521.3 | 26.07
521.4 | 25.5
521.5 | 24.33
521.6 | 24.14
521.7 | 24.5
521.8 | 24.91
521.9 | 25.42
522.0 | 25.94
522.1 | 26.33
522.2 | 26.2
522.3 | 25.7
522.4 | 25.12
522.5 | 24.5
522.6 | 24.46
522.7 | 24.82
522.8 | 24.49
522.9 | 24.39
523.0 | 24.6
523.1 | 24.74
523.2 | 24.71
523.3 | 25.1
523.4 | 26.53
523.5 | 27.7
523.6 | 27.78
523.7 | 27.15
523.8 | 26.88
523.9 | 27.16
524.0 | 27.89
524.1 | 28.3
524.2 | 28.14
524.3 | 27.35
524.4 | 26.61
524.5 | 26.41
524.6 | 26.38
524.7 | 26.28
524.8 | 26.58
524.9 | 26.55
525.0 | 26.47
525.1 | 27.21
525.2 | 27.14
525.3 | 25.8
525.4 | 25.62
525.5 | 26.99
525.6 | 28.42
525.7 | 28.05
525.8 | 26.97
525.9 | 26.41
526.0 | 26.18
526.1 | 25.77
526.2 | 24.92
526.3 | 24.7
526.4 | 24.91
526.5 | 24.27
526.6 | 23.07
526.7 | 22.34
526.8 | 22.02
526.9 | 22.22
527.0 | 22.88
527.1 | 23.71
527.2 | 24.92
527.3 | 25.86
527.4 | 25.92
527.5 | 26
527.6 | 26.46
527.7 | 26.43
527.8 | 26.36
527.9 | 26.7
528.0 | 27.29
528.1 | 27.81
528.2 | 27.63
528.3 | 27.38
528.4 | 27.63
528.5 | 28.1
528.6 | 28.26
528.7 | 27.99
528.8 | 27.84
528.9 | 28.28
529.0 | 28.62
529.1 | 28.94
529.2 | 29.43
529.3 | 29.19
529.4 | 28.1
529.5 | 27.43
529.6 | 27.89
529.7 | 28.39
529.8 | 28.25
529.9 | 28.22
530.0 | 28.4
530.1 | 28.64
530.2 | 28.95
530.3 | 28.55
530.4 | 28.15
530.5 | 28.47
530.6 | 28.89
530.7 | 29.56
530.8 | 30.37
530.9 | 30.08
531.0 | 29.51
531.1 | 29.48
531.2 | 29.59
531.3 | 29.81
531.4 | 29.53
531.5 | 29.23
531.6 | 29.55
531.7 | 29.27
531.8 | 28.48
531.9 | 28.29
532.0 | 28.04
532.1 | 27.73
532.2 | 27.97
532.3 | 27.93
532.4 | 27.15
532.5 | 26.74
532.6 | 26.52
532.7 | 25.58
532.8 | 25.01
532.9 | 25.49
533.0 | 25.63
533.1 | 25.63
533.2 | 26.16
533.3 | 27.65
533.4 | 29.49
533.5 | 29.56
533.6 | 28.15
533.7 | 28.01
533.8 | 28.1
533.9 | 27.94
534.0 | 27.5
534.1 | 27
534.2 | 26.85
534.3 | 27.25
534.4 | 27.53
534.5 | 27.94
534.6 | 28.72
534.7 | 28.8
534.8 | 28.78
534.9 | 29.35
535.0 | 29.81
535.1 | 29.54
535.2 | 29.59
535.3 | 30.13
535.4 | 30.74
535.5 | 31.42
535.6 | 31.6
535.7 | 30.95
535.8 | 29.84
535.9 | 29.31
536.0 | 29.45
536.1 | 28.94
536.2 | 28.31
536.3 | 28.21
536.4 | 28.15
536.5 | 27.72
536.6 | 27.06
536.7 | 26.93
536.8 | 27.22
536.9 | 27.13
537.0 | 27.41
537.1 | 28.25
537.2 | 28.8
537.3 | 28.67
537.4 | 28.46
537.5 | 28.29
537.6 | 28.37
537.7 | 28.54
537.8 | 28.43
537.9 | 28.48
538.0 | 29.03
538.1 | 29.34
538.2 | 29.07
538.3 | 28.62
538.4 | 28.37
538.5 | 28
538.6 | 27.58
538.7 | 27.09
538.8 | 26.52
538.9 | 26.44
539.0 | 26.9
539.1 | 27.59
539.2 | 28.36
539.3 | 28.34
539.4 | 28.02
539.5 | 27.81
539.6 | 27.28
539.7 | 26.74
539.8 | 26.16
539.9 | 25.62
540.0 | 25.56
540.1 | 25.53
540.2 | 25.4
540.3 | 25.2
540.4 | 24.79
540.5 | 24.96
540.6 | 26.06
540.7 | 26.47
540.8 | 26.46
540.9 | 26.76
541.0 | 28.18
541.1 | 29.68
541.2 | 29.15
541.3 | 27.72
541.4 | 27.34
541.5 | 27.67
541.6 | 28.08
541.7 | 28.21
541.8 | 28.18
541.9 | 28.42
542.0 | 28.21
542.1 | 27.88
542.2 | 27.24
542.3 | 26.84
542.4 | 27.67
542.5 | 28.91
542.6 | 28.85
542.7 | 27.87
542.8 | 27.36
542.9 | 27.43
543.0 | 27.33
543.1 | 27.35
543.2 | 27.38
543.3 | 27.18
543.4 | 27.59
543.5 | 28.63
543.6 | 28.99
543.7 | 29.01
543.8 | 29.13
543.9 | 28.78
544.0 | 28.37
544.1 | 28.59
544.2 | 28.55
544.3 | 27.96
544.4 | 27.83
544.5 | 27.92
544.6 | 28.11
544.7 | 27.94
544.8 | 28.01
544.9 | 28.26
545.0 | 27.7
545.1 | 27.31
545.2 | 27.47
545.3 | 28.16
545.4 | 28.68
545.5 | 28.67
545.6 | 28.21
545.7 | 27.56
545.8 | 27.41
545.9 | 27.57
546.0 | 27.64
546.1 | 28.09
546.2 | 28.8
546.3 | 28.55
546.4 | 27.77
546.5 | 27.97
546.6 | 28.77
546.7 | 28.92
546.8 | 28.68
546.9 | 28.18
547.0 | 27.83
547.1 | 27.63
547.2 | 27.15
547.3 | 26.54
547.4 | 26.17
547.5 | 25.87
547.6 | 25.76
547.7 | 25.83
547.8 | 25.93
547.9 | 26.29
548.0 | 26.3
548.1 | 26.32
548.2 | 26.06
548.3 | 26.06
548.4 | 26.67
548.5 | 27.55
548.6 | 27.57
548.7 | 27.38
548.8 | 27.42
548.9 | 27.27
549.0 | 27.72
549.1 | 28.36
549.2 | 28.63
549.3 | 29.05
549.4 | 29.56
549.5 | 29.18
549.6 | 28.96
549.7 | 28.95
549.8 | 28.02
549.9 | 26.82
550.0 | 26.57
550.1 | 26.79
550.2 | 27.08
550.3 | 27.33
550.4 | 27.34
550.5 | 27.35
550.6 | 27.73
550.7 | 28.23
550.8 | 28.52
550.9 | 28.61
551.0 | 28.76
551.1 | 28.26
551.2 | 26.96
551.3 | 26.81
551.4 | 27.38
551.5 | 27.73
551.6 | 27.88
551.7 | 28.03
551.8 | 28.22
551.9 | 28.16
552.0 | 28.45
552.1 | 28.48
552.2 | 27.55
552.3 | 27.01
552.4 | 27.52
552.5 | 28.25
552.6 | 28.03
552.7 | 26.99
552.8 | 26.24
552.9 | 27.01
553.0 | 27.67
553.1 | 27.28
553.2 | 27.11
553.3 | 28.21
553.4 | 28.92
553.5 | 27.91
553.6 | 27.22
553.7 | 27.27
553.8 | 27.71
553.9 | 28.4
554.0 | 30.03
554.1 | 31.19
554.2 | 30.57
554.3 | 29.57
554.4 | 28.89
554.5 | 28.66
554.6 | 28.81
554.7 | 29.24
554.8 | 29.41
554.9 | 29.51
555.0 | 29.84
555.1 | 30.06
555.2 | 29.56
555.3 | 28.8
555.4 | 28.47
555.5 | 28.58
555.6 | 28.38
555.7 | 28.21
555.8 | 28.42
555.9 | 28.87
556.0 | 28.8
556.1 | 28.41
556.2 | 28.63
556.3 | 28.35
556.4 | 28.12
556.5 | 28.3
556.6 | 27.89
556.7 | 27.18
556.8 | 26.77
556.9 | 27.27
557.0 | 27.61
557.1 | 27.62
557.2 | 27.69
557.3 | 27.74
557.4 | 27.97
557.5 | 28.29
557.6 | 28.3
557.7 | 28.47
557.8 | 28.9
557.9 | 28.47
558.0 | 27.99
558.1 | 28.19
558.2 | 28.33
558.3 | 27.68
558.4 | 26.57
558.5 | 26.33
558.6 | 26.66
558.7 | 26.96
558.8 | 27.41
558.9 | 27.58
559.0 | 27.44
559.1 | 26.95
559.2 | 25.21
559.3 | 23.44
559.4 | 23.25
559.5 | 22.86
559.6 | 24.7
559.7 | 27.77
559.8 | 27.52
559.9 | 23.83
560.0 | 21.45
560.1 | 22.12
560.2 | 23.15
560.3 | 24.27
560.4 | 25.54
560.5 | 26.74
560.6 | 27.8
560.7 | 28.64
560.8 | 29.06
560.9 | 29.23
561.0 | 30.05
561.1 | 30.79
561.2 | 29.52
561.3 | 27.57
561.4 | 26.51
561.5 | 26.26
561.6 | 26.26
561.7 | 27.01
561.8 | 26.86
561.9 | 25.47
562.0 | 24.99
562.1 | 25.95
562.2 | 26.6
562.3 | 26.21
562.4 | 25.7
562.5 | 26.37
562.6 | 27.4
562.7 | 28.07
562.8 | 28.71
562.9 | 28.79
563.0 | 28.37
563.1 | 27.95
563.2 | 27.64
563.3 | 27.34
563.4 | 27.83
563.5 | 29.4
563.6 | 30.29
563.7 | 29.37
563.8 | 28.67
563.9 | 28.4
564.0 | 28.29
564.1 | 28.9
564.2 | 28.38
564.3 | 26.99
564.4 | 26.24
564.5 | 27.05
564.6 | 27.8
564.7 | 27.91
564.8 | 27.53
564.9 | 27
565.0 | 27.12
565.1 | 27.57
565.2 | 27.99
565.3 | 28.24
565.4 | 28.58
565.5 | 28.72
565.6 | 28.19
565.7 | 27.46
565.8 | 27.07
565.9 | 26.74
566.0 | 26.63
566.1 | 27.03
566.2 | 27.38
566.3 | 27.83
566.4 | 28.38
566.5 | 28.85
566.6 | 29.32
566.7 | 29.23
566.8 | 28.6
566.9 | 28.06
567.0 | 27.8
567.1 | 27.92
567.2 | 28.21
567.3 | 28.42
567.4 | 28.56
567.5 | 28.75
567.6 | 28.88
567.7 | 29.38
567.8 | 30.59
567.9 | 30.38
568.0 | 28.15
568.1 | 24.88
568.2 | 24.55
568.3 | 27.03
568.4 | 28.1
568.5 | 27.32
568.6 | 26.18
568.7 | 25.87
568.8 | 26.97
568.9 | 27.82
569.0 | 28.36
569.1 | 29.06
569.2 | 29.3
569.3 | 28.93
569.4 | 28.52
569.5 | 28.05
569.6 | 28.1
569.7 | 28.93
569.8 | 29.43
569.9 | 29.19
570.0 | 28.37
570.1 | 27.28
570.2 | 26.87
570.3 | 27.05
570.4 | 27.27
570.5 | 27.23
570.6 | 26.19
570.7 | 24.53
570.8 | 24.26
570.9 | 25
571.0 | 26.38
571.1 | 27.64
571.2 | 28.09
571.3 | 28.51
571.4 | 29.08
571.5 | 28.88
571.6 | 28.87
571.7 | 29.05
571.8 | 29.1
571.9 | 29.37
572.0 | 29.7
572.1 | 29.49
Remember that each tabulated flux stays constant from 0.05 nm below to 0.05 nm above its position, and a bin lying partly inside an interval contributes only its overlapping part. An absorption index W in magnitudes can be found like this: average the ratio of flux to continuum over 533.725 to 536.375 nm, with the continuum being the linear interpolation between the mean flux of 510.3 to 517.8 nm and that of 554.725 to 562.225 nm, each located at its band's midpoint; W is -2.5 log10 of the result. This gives -0.15 mag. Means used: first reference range 23.6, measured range 29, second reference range 27.3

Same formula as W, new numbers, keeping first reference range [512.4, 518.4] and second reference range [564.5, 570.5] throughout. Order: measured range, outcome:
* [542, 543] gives -0.09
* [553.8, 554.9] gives -0.11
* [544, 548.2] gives -0.07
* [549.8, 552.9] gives -0.05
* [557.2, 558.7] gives -0.03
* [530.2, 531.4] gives -0.20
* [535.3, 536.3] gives -0.20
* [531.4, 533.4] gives -0.12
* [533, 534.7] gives -0.12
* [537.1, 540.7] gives -0.09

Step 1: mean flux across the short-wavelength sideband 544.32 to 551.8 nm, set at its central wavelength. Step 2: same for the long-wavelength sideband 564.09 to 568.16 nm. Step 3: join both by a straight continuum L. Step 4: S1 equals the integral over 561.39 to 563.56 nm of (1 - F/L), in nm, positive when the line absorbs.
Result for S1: 0.06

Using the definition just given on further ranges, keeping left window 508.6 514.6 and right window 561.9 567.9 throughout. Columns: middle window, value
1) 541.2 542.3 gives -0.059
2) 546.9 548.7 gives 0.015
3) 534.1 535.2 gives -0.102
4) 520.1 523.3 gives 0.087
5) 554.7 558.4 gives -0.128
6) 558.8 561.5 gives 0.131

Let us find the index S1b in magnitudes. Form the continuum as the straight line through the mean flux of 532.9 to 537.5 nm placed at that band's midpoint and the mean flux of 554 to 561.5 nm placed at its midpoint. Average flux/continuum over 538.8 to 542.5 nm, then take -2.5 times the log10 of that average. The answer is 0.042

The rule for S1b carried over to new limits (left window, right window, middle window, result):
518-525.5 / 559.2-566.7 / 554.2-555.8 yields -0.09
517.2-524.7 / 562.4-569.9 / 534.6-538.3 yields -0.13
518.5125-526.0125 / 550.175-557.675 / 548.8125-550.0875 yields -0.02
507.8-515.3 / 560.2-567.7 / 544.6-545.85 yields -0.06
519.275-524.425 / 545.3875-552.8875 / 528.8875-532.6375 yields -0.10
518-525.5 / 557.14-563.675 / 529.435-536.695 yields -0.12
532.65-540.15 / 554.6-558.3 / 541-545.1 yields 0.00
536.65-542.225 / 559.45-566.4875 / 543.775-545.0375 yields -0.03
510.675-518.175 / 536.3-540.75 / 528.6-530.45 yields -0.10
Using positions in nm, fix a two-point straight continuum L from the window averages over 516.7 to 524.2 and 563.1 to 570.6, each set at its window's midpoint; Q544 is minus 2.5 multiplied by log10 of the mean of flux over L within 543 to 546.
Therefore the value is -0.09 mag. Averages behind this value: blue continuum 23.8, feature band 28.1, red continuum 28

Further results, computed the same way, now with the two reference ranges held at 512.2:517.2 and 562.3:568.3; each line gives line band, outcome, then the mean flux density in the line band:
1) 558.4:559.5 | 0.06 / 26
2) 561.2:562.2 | 0.05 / 26.5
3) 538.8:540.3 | -0.04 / 26.8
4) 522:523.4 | -0.04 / 25.1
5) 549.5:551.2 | -0.05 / 27.8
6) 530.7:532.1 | -0.17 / 29.3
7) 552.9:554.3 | -0.06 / 28.4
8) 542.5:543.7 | -0.08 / 27.9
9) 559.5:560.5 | 0.13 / 24.5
